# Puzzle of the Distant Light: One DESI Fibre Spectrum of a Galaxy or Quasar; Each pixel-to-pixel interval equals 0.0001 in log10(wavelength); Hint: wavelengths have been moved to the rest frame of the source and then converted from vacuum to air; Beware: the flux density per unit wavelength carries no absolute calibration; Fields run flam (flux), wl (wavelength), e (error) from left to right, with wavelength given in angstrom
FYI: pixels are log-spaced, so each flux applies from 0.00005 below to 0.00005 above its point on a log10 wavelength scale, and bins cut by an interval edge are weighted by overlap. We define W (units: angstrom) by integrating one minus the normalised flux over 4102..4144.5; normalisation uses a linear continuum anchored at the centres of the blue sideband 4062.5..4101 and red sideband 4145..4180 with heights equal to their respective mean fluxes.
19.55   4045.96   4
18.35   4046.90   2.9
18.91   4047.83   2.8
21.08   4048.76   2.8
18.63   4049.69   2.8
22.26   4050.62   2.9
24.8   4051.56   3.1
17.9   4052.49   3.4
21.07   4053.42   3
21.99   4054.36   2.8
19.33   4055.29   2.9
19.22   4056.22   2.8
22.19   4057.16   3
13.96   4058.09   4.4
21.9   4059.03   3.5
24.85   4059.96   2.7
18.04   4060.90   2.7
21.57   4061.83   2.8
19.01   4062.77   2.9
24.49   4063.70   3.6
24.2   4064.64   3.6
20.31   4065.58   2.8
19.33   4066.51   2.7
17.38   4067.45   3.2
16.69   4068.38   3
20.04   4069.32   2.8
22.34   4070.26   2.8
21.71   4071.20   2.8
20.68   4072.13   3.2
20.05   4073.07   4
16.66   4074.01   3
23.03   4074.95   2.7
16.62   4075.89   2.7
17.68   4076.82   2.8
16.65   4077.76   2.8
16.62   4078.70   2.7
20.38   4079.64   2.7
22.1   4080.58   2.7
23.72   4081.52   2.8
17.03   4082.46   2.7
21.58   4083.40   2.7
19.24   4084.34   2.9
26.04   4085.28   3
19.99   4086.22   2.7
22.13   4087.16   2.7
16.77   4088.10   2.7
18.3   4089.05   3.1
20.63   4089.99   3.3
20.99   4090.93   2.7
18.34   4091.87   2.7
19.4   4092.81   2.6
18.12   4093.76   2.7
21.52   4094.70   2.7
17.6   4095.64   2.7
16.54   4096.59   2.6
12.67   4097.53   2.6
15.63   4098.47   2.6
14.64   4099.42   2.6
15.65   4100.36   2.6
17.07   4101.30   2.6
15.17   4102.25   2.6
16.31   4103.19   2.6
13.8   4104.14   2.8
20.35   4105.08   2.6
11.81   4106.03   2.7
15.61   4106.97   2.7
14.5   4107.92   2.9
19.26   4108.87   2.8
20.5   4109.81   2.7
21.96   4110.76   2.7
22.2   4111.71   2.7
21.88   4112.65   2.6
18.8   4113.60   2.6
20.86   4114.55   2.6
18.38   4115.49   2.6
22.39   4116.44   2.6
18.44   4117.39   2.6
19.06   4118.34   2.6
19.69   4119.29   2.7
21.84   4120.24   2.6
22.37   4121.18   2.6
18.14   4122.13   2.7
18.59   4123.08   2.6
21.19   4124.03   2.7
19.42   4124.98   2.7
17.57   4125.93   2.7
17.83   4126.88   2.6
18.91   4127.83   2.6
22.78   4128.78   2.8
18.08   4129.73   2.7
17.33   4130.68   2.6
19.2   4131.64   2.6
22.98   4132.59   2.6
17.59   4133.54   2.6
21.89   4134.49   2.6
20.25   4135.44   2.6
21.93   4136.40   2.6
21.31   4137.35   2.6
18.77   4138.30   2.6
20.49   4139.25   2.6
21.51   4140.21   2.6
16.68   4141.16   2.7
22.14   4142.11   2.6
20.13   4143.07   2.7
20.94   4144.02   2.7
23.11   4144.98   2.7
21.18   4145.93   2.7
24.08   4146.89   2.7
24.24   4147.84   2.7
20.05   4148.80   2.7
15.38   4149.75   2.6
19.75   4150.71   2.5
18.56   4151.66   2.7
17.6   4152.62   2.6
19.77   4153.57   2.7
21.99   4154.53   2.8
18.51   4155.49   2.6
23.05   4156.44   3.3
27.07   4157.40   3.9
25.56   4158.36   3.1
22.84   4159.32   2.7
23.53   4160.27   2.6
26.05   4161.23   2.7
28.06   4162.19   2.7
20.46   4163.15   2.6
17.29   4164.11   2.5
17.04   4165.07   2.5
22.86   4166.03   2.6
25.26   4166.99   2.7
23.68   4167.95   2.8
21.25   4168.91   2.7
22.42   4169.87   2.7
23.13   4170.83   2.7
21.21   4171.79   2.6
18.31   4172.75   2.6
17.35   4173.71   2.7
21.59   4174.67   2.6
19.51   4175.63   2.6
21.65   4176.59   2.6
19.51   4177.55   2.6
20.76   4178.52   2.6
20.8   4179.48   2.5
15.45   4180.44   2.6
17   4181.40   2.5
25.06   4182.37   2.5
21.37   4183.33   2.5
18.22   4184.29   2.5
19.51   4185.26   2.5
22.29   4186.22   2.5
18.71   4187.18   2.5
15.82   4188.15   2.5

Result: 2.2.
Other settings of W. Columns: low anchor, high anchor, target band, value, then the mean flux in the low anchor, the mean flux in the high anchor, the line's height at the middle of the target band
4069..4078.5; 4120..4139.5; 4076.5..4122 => 2.0 angstrom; 19.5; 19.9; 19.7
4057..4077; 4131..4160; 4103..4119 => 1.5 angstrom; 20.1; 21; 20.6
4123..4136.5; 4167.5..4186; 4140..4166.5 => -1.8 angstrom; 19.7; 20.4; 20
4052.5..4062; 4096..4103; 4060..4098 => -4.3 angstrom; 20.3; 15.4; 17.8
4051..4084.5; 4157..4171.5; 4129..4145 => 1.4 angstrom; 20.1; 23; 22.2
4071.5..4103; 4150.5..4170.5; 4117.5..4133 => 0.6 angstrom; 18.8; 22.1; 20.5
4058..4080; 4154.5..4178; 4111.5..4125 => 0.5 angstrom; 19.9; 22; 20.9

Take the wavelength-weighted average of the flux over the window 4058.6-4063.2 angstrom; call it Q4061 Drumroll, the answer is 21.1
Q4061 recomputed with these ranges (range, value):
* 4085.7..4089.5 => 19.4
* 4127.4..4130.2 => 20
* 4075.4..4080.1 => 17.6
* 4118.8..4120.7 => 20.7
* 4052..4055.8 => 20.1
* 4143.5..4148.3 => 22.7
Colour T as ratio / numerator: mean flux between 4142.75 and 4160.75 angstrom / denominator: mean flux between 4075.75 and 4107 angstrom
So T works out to 1.18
